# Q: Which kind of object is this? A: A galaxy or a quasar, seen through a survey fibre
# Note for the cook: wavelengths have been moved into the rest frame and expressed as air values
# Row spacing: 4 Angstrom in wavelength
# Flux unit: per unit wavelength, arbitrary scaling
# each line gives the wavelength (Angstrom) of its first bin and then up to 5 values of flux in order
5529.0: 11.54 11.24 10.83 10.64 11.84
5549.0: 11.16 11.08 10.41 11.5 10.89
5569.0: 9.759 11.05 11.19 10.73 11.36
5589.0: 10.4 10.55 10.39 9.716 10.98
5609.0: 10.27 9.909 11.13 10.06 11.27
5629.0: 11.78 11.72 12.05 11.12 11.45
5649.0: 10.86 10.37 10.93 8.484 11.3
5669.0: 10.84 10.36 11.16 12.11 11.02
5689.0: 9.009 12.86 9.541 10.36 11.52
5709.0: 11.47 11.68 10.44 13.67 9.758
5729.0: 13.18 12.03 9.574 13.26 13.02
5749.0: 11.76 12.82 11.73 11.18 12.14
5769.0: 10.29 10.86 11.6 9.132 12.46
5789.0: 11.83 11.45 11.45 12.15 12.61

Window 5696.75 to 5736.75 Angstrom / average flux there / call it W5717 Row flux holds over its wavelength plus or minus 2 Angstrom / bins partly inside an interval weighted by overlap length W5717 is 11.4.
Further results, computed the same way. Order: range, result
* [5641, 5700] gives 10.7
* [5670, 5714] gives 11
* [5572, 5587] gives 11.1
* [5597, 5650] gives 10.9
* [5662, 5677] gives 10.7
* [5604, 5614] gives 10.4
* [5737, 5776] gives 11.8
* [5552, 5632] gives 10.7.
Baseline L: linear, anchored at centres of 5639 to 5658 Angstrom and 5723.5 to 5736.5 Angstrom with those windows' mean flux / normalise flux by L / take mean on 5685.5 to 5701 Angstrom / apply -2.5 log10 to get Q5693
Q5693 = 0.07 mag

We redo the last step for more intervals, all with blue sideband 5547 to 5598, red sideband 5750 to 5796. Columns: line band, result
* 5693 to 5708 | 0.03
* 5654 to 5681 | 0.05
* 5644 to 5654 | 0.02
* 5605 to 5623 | 0.05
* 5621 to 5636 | -0.04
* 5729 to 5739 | 0.00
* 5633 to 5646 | -0.05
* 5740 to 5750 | -0.12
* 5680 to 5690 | 0.04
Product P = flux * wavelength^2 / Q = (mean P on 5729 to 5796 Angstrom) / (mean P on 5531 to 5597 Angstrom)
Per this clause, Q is 1.14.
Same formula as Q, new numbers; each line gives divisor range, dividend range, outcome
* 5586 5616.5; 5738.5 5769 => 1.23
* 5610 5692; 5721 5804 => 1.11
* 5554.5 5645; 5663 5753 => 1.09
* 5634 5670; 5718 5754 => 1.14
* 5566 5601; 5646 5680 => 1.03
